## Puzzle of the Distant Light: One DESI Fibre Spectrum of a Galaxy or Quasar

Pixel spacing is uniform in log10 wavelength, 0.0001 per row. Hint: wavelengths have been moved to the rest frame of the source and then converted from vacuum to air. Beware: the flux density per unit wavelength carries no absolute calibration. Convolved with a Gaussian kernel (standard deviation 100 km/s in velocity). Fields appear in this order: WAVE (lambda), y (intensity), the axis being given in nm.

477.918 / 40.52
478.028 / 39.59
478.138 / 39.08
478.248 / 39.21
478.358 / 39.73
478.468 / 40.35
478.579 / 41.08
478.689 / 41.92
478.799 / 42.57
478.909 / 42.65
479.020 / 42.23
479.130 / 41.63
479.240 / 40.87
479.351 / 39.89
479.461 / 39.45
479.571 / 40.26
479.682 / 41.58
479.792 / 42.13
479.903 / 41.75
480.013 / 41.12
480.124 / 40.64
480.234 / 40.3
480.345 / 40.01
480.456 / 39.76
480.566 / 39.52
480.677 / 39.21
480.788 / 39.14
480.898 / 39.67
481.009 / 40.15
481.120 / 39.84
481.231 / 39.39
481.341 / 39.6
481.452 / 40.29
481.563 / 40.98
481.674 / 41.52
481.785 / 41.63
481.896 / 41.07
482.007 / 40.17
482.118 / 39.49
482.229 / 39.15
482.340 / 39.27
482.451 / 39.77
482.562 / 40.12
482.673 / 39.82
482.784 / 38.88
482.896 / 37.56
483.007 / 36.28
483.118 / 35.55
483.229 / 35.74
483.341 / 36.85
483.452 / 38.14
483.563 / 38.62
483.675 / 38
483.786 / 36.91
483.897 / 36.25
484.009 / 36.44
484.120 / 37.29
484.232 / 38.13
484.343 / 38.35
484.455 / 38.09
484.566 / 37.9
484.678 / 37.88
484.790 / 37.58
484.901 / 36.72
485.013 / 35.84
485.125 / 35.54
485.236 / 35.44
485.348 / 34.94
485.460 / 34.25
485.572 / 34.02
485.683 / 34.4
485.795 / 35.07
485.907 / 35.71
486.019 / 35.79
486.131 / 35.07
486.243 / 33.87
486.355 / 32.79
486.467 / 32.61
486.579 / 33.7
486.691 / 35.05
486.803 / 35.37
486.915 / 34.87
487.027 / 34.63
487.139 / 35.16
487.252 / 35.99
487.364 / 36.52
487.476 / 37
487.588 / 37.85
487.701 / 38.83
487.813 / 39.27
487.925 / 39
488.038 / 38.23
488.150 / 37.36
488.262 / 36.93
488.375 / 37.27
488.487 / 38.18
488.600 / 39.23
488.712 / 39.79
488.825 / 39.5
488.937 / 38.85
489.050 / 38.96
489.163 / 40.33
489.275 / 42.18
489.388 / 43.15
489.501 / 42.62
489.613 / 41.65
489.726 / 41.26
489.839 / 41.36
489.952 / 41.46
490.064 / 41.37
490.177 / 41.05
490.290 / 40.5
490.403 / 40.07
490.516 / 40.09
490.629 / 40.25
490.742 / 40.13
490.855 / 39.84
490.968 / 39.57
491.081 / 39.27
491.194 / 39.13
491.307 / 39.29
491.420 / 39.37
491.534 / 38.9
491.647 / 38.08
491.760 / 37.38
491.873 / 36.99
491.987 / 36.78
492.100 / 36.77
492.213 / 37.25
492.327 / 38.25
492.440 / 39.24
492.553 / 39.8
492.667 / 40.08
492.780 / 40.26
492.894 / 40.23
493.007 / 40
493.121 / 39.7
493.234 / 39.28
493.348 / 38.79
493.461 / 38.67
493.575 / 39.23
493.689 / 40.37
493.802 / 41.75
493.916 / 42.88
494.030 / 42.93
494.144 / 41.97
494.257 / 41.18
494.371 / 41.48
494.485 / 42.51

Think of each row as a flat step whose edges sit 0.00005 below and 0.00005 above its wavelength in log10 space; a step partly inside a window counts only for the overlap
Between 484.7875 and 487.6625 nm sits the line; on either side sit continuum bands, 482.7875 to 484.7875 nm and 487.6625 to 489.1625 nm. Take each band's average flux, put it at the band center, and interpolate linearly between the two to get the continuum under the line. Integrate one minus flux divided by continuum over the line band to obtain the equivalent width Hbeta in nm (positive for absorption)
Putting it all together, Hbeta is 0.213 nm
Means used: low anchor 37.3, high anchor 38.6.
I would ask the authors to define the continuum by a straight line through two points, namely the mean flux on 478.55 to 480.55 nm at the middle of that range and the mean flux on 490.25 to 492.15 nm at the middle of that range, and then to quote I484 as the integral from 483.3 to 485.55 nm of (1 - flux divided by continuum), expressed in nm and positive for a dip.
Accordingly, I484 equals 0.18 nm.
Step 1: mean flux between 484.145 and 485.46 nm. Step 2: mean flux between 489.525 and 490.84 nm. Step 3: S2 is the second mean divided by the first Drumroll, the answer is 1.11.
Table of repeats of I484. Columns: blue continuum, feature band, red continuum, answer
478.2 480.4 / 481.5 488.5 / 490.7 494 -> 0.55 nm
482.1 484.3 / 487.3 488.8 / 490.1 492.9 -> 0.02 nm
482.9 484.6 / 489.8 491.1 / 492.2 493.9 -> -0.05 nm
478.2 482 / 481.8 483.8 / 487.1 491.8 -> 0.09 nm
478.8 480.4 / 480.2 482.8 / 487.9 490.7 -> 0.06 nm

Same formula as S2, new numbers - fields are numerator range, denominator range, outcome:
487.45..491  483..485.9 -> 1.09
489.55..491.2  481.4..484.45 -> 1.05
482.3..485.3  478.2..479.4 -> 0.91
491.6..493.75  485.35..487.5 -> 1.12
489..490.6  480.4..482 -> 1.03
